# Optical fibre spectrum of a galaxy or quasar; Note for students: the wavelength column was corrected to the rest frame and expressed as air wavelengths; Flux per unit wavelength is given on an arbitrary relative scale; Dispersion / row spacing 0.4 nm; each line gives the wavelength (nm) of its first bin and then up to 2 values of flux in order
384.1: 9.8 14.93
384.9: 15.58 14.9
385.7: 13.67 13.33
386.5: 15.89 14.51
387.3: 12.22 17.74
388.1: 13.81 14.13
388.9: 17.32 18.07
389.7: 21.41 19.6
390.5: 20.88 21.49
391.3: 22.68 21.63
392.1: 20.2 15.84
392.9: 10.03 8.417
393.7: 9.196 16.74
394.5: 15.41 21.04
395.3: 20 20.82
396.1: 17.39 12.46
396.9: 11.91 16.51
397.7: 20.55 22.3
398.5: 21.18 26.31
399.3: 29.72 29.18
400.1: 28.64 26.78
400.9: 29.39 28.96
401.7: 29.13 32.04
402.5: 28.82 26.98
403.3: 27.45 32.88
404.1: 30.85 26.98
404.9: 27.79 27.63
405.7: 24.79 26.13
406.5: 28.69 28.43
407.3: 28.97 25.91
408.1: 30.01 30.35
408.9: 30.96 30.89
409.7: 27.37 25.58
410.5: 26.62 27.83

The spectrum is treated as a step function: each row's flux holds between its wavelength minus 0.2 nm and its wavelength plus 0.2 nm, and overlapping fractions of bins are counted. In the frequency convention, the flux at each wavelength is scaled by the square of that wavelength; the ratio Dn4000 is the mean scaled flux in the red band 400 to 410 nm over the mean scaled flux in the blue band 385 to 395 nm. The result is 1.89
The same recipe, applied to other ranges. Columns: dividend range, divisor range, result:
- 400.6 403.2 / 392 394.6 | 2.27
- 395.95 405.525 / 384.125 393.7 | 1.68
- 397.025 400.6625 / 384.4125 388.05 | 1.76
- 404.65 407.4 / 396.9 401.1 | 1.16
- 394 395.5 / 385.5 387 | 1.34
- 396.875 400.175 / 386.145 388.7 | 1.69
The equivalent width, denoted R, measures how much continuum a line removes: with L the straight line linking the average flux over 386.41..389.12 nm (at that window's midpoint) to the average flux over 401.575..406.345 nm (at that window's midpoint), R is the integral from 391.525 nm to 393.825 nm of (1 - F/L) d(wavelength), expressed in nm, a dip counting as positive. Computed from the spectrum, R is 0.56 nm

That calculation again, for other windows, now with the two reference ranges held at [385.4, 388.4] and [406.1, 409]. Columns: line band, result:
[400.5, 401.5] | -0.18 nm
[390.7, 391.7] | -0.26 nm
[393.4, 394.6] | 0.39 nm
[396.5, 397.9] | 0.38 nm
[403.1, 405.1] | -0.21 nm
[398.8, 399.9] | -0.26 nm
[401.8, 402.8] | -0.19 nm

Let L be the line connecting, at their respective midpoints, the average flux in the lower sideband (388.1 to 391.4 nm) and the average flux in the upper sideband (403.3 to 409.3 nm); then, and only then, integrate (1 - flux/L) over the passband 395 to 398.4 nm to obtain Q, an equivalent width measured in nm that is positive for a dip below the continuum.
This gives 0.75 nm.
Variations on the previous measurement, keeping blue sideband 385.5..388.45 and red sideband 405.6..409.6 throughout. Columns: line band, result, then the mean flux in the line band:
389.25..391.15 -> -0.44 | 20.5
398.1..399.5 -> -0.17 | 25.2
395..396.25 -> 0.04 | 19.6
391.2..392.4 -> -0.22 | 20.9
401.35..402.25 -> -0.21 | 30.2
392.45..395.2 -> 0.76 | 13.9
